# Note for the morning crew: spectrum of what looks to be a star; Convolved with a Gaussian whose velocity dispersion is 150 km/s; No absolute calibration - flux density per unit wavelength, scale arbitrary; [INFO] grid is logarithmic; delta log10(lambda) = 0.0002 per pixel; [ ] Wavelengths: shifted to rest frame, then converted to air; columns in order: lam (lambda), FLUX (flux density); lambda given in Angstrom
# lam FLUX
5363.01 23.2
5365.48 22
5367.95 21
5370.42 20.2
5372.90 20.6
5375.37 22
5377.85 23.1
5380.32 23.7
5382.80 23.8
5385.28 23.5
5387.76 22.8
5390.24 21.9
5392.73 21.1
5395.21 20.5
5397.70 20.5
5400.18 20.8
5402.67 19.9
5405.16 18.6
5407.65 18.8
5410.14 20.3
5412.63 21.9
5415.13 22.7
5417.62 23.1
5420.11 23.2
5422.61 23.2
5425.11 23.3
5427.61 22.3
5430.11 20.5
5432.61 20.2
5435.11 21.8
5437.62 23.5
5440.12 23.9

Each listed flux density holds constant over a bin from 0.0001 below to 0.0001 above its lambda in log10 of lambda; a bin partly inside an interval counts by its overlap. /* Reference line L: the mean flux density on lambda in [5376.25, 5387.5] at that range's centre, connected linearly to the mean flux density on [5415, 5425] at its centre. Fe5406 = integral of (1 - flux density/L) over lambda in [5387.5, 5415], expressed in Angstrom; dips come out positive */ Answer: 3.09 Angstrom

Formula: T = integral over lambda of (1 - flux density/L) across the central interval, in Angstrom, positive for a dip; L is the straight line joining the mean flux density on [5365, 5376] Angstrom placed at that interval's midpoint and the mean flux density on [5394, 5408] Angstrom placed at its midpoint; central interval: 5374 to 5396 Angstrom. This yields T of -2.1 Angstrom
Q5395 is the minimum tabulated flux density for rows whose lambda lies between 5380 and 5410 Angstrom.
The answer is 18.6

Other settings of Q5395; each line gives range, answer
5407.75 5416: 20.3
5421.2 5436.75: 20.2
